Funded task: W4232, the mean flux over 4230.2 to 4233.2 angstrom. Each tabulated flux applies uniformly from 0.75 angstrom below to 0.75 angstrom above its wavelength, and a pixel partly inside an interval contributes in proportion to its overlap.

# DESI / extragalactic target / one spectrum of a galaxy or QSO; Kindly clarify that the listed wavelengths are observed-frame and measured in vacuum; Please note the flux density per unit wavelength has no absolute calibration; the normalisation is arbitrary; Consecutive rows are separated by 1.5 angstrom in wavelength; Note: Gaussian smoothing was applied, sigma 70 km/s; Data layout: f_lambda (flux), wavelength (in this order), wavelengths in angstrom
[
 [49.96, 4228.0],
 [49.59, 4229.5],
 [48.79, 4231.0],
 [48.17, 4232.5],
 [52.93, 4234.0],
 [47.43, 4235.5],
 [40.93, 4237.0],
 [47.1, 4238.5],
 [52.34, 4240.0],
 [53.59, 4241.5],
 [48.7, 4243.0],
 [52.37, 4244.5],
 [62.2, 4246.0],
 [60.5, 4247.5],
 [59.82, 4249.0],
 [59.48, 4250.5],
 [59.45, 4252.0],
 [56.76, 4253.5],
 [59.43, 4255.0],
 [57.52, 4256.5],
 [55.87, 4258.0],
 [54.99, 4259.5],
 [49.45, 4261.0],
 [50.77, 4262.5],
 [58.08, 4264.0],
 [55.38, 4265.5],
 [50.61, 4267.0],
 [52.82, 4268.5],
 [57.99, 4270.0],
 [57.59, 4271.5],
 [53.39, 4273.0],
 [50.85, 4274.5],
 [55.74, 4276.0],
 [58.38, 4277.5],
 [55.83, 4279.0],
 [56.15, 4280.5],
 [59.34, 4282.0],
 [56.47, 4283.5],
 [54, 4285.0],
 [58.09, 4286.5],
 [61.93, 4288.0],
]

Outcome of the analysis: 48.5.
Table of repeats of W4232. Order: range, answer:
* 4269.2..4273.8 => 56.2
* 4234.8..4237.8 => 44.2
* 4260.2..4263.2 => 50.2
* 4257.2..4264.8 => 53.9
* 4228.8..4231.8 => 49.2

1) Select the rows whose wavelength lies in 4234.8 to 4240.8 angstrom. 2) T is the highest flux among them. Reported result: 52.34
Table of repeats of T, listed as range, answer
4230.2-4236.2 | 52.93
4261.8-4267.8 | 58.08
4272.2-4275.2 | 53.39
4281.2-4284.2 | 59.34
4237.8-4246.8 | 62.2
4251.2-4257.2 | 59.45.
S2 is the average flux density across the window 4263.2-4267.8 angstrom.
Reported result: 54.6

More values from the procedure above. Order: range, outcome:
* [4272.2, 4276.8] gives 53.4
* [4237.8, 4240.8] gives 49.8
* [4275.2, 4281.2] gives 56.5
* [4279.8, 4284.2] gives 57.3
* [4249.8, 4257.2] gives 58.5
